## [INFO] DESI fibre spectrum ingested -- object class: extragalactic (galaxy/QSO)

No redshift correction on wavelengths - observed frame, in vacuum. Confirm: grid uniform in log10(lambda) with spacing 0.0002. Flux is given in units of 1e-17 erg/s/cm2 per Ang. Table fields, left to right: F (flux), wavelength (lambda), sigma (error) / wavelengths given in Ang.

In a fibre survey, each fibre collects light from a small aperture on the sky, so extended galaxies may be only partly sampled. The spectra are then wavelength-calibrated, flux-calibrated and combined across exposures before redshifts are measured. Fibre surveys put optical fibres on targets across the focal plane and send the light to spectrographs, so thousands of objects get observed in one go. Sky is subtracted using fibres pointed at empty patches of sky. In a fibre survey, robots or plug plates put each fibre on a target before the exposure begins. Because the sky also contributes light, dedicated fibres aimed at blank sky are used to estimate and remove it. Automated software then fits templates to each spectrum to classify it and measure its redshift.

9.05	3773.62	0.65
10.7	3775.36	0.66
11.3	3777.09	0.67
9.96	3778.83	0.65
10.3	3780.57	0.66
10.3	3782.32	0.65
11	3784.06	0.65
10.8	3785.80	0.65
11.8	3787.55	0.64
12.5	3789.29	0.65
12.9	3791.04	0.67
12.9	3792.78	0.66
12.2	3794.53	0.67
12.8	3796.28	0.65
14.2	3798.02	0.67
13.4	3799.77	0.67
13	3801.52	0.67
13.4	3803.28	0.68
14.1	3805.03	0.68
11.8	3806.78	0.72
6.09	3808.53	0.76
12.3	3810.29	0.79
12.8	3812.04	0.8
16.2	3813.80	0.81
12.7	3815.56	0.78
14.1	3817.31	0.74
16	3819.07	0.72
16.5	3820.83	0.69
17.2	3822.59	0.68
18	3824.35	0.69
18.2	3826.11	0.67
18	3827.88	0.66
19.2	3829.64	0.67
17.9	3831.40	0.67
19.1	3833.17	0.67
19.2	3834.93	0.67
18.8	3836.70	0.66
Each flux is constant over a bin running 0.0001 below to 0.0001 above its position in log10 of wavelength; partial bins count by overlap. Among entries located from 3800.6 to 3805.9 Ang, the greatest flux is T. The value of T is 14.1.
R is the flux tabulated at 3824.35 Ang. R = 18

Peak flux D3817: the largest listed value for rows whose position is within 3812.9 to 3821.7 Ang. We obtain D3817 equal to 16.5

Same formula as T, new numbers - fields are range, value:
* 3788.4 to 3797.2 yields 12.9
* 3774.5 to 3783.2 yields 11.3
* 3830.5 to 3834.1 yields 19.1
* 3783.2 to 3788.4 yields 11.8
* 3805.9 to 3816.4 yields 16.2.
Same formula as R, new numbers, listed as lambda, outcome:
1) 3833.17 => 19.1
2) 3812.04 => 12.8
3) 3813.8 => 16.2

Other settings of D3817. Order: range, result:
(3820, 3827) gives 18.2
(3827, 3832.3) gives 19.2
